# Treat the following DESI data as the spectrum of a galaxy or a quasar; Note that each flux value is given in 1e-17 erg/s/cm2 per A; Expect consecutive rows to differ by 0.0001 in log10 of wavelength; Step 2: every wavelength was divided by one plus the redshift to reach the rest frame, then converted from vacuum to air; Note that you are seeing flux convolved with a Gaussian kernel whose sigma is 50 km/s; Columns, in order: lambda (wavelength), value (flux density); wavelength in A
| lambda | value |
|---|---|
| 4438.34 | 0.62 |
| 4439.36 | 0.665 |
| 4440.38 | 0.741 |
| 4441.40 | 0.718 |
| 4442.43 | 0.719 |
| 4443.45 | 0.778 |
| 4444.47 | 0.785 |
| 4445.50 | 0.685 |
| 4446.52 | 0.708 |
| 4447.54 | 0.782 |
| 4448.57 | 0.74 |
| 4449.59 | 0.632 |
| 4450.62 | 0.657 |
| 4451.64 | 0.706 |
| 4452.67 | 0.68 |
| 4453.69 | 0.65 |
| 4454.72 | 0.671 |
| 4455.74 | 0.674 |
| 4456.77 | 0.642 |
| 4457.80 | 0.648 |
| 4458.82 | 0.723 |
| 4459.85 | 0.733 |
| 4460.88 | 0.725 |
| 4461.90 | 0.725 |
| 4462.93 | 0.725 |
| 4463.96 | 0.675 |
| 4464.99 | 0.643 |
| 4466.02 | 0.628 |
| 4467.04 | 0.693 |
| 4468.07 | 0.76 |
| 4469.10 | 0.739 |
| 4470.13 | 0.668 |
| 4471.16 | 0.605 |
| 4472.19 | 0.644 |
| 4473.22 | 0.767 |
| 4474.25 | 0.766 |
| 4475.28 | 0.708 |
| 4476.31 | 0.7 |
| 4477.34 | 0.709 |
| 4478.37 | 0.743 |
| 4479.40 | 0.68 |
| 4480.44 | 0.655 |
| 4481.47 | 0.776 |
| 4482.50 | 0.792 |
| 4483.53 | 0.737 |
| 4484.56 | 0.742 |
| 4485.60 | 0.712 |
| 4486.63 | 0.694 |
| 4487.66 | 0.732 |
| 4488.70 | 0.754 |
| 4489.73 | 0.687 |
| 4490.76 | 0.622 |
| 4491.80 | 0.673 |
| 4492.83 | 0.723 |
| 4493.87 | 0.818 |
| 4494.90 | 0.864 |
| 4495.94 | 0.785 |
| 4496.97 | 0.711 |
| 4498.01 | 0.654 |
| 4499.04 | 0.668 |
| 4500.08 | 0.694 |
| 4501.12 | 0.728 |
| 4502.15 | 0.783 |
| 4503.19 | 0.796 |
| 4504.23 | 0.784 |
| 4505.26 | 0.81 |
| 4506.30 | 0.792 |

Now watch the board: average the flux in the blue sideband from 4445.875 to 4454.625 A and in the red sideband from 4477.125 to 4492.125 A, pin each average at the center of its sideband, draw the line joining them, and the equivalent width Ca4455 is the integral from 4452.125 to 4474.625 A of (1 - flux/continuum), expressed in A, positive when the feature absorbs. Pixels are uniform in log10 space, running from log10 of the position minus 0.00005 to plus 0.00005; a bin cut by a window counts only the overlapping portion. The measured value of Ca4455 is 0.4 A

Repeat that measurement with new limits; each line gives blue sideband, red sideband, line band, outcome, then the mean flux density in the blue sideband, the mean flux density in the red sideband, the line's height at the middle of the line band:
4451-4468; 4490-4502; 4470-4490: -0.2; 0.686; 0.723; 0.707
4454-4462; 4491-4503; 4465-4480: 0.2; 0.69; 0.735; 0.707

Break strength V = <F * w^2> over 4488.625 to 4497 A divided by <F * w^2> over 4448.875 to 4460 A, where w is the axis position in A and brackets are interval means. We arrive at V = 1.12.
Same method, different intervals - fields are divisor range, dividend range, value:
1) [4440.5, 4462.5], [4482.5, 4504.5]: 1.06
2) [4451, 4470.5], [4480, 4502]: 1.07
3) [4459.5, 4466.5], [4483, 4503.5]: 1.07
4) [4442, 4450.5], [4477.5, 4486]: 1.02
